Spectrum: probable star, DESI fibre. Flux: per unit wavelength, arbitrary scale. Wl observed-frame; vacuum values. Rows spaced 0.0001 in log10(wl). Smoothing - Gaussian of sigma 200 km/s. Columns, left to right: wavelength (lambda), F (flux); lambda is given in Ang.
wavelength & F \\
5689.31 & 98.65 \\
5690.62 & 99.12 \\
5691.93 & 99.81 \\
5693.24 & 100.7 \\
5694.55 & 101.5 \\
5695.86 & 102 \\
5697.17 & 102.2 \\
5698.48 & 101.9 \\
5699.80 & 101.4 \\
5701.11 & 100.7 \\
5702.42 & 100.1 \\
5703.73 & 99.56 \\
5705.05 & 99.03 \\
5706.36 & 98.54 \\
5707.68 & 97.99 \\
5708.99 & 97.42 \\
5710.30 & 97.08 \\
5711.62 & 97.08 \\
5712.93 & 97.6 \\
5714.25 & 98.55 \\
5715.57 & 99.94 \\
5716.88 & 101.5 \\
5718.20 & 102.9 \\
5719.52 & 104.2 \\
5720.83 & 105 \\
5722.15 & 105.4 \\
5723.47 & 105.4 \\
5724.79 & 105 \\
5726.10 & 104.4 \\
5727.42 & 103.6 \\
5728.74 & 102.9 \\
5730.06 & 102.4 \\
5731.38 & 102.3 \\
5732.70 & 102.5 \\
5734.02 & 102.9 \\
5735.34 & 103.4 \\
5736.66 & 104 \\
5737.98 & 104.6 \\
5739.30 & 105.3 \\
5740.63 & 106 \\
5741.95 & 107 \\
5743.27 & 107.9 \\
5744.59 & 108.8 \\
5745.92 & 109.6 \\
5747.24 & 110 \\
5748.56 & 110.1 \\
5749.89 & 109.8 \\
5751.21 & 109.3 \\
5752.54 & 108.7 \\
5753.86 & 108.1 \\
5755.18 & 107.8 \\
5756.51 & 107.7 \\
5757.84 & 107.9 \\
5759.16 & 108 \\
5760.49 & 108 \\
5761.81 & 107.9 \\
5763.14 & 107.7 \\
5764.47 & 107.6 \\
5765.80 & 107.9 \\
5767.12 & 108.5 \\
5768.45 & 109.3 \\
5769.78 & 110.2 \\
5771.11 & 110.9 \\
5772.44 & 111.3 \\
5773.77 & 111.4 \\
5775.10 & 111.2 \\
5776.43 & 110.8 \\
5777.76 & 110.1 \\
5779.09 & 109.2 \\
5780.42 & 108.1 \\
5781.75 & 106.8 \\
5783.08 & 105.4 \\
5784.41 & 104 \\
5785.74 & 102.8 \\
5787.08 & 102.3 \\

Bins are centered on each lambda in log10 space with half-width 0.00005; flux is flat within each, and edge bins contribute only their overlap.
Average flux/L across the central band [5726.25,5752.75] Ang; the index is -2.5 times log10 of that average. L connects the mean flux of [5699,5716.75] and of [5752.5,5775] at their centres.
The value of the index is -0.01 mag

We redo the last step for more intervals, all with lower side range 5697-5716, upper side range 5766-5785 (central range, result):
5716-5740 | -0.02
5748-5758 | -0.03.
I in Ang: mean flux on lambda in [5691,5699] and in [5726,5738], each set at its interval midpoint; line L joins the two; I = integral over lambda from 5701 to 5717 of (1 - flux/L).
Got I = 0.5 Ang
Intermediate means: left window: 101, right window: 103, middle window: 98.7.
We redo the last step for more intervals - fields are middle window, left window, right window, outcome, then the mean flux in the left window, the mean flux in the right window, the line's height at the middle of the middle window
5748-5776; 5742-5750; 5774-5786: -0.1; 109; 108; 109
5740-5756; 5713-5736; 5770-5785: -0.4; 103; 109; 106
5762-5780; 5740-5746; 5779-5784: -0.4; 108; 107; 107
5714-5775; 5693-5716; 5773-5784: -1.0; 99.6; 109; 105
